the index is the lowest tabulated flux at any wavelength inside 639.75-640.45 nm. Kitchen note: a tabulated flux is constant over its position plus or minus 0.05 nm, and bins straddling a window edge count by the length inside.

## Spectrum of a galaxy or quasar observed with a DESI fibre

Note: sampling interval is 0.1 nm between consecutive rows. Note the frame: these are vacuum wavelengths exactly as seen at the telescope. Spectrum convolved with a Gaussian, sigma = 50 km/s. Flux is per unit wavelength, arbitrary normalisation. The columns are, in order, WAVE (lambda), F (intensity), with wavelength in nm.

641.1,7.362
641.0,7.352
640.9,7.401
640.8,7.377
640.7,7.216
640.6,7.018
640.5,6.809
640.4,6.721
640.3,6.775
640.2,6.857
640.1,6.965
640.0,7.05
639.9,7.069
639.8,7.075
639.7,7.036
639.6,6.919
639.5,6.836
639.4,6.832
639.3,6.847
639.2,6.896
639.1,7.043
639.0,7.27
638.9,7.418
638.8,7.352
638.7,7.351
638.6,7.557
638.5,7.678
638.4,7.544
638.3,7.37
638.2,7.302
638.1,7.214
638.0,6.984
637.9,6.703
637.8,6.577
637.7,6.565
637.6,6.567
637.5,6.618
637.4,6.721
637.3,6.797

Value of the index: 6.721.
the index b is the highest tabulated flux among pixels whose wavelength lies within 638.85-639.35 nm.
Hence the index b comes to 7.418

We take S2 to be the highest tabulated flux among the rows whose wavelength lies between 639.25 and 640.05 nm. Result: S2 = 7.075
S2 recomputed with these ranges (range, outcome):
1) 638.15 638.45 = 7.544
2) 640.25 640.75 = 7.216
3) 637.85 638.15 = 7.214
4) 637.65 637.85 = 6.577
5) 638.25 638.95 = 7.678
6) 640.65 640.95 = 7.401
